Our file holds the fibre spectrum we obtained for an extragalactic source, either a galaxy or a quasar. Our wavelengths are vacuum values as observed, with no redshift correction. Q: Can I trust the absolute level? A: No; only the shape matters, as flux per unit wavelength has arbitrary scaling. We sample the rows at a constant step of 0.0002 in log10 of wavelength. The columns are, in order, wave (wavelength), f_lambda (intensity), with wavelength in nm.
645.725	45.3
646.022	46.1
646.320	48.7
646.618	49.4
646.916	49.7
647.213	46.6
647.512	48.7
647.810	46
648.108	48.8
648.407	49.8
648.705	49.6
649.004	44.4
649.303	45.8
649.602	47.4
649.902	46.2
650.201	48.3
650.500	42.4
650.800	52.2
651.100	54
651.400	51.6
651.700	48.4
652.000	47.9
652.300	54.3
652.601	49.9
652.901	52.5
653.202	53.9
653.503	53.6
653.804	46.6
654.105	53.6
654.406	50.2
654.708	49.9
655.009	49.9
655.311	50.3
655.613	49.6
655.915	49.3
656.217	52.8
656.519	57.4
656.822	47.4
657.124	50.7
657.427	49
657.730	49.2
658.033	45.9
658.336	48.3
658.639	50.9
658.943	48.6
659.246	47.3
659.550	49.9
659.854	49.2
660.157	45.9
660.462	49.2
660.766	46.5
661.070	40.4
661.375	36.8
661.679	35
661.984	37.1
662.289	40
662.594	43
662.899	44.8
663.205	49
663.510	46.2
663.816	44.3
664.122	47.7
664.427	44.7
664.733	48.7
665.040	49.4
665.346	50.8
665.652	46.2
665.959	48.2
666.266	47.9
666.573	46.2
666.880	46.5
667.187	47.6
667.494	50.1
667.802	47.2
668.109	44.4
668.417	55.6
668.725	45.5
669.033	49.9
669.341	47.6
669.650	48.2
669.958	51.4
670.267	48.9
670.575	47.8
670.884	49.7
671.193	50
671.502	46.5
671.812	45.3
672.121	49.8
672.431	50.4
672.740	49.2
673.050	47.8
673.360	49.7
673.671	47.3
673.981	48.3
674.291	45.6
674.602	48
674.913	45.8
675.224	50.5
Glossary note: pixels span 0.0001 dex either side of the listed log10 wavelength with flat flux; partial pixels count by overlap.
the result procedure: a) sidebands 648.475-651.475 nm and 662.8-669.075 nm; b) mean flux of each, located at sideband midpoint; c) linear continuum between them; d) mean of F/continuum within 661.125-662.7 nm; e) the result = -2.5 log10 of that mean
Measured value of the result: 0.24 mag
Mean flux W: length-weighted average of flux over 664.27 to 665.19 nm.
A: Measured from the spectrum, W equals 47.6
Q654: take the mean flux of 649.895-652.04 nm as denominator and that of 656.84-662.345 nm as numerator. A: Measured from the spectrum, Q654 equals 0.93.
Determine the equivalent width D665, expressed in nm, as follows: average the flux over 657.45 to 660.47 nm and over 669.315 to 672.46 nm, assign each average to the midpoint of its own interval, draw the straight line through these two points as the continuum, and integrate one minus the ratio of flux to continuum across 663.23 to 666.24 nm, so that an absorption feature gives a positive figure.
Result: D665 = 0.07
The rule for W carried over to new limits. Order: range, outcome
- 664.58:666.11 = 48.6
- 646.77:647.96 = 47.8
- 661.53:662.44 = 37.4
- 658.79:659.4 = 47.9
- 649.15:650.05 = 46.4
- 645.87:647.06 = 48.4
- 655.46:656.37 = 50.6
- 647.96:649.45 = 47.7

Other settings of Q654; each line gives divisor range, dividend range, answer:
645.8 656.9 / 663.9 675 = 0.97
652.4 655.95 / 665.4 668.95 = 0.94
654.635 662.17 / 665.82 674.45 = 1.02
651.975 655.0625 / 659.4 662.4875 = 0.84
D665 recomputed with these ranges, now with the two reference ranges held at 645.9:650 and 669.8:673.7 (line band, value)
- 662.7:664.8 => 0.09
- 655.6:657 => -0.10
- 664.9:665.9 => 0.00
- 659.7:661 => 0.03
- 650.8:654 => -0.23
